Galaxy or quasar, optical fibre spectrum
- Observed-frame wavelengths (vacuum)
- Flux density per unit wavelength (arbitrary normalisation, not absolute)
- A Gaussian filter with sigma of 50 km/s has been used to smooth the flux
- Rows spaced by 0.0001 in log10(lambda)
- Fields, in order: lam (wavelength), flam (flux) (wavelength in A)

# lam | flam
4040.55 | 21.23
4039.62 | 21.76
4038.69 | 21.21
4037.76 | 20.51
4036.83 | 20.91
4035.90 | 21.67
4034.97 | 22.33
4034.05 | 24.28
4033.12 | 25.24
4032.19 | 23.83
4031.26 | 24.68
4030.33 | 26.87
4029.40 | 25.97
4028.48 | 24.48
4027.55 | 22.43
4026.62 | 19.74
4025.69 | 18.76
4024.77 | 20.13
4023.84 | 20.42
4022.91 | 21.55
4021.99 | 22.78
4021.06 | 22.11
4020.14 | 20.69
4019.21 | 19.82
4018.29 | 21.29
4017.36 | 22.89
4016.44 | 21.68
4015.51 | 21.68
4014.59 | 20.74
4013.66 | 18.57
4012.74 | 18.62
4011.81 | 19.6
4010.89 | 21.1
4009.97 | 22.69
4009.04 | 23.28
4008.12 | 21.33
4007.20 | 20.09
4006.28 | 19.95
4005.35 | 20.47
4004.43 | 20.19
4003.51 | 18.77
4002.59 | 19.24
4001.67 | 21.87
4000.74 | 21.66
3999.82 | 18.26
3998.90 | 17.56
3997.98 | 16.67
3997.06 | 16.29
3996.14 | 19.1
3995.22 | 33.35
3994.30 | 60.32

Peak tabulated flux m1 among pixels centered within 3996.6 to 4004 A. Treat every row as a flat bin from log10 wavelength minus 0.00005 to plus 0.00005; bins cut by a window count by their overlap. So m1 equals 21.87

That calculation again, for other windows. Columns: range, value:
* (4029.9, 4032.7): 26.87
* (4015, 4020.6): 22.89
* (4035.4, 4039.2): 21.67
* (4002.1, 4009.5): 23.28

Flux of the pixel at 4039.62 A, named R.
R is 21.76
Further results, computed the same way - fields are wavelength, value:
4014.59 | 20.74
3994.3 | 60.32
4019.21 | 19.82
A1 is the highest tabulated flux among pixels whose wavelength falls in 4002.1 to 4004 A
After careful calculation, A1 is 19.24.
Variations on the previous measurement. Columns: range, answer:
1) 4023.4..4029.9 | 25.97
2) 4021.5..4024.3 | 22.78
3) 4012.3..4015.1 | 20.74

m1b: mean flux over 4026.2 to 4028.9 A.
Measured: 22.2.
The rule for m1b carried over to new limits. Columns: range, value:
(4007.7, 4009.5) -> 22.4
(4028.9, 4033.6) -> 25.3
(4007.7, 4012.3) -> 21.6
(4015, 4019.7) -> 21.5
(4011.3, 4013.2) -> 19.2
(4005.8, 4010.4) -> 21.4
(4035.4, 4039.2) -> 21.1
